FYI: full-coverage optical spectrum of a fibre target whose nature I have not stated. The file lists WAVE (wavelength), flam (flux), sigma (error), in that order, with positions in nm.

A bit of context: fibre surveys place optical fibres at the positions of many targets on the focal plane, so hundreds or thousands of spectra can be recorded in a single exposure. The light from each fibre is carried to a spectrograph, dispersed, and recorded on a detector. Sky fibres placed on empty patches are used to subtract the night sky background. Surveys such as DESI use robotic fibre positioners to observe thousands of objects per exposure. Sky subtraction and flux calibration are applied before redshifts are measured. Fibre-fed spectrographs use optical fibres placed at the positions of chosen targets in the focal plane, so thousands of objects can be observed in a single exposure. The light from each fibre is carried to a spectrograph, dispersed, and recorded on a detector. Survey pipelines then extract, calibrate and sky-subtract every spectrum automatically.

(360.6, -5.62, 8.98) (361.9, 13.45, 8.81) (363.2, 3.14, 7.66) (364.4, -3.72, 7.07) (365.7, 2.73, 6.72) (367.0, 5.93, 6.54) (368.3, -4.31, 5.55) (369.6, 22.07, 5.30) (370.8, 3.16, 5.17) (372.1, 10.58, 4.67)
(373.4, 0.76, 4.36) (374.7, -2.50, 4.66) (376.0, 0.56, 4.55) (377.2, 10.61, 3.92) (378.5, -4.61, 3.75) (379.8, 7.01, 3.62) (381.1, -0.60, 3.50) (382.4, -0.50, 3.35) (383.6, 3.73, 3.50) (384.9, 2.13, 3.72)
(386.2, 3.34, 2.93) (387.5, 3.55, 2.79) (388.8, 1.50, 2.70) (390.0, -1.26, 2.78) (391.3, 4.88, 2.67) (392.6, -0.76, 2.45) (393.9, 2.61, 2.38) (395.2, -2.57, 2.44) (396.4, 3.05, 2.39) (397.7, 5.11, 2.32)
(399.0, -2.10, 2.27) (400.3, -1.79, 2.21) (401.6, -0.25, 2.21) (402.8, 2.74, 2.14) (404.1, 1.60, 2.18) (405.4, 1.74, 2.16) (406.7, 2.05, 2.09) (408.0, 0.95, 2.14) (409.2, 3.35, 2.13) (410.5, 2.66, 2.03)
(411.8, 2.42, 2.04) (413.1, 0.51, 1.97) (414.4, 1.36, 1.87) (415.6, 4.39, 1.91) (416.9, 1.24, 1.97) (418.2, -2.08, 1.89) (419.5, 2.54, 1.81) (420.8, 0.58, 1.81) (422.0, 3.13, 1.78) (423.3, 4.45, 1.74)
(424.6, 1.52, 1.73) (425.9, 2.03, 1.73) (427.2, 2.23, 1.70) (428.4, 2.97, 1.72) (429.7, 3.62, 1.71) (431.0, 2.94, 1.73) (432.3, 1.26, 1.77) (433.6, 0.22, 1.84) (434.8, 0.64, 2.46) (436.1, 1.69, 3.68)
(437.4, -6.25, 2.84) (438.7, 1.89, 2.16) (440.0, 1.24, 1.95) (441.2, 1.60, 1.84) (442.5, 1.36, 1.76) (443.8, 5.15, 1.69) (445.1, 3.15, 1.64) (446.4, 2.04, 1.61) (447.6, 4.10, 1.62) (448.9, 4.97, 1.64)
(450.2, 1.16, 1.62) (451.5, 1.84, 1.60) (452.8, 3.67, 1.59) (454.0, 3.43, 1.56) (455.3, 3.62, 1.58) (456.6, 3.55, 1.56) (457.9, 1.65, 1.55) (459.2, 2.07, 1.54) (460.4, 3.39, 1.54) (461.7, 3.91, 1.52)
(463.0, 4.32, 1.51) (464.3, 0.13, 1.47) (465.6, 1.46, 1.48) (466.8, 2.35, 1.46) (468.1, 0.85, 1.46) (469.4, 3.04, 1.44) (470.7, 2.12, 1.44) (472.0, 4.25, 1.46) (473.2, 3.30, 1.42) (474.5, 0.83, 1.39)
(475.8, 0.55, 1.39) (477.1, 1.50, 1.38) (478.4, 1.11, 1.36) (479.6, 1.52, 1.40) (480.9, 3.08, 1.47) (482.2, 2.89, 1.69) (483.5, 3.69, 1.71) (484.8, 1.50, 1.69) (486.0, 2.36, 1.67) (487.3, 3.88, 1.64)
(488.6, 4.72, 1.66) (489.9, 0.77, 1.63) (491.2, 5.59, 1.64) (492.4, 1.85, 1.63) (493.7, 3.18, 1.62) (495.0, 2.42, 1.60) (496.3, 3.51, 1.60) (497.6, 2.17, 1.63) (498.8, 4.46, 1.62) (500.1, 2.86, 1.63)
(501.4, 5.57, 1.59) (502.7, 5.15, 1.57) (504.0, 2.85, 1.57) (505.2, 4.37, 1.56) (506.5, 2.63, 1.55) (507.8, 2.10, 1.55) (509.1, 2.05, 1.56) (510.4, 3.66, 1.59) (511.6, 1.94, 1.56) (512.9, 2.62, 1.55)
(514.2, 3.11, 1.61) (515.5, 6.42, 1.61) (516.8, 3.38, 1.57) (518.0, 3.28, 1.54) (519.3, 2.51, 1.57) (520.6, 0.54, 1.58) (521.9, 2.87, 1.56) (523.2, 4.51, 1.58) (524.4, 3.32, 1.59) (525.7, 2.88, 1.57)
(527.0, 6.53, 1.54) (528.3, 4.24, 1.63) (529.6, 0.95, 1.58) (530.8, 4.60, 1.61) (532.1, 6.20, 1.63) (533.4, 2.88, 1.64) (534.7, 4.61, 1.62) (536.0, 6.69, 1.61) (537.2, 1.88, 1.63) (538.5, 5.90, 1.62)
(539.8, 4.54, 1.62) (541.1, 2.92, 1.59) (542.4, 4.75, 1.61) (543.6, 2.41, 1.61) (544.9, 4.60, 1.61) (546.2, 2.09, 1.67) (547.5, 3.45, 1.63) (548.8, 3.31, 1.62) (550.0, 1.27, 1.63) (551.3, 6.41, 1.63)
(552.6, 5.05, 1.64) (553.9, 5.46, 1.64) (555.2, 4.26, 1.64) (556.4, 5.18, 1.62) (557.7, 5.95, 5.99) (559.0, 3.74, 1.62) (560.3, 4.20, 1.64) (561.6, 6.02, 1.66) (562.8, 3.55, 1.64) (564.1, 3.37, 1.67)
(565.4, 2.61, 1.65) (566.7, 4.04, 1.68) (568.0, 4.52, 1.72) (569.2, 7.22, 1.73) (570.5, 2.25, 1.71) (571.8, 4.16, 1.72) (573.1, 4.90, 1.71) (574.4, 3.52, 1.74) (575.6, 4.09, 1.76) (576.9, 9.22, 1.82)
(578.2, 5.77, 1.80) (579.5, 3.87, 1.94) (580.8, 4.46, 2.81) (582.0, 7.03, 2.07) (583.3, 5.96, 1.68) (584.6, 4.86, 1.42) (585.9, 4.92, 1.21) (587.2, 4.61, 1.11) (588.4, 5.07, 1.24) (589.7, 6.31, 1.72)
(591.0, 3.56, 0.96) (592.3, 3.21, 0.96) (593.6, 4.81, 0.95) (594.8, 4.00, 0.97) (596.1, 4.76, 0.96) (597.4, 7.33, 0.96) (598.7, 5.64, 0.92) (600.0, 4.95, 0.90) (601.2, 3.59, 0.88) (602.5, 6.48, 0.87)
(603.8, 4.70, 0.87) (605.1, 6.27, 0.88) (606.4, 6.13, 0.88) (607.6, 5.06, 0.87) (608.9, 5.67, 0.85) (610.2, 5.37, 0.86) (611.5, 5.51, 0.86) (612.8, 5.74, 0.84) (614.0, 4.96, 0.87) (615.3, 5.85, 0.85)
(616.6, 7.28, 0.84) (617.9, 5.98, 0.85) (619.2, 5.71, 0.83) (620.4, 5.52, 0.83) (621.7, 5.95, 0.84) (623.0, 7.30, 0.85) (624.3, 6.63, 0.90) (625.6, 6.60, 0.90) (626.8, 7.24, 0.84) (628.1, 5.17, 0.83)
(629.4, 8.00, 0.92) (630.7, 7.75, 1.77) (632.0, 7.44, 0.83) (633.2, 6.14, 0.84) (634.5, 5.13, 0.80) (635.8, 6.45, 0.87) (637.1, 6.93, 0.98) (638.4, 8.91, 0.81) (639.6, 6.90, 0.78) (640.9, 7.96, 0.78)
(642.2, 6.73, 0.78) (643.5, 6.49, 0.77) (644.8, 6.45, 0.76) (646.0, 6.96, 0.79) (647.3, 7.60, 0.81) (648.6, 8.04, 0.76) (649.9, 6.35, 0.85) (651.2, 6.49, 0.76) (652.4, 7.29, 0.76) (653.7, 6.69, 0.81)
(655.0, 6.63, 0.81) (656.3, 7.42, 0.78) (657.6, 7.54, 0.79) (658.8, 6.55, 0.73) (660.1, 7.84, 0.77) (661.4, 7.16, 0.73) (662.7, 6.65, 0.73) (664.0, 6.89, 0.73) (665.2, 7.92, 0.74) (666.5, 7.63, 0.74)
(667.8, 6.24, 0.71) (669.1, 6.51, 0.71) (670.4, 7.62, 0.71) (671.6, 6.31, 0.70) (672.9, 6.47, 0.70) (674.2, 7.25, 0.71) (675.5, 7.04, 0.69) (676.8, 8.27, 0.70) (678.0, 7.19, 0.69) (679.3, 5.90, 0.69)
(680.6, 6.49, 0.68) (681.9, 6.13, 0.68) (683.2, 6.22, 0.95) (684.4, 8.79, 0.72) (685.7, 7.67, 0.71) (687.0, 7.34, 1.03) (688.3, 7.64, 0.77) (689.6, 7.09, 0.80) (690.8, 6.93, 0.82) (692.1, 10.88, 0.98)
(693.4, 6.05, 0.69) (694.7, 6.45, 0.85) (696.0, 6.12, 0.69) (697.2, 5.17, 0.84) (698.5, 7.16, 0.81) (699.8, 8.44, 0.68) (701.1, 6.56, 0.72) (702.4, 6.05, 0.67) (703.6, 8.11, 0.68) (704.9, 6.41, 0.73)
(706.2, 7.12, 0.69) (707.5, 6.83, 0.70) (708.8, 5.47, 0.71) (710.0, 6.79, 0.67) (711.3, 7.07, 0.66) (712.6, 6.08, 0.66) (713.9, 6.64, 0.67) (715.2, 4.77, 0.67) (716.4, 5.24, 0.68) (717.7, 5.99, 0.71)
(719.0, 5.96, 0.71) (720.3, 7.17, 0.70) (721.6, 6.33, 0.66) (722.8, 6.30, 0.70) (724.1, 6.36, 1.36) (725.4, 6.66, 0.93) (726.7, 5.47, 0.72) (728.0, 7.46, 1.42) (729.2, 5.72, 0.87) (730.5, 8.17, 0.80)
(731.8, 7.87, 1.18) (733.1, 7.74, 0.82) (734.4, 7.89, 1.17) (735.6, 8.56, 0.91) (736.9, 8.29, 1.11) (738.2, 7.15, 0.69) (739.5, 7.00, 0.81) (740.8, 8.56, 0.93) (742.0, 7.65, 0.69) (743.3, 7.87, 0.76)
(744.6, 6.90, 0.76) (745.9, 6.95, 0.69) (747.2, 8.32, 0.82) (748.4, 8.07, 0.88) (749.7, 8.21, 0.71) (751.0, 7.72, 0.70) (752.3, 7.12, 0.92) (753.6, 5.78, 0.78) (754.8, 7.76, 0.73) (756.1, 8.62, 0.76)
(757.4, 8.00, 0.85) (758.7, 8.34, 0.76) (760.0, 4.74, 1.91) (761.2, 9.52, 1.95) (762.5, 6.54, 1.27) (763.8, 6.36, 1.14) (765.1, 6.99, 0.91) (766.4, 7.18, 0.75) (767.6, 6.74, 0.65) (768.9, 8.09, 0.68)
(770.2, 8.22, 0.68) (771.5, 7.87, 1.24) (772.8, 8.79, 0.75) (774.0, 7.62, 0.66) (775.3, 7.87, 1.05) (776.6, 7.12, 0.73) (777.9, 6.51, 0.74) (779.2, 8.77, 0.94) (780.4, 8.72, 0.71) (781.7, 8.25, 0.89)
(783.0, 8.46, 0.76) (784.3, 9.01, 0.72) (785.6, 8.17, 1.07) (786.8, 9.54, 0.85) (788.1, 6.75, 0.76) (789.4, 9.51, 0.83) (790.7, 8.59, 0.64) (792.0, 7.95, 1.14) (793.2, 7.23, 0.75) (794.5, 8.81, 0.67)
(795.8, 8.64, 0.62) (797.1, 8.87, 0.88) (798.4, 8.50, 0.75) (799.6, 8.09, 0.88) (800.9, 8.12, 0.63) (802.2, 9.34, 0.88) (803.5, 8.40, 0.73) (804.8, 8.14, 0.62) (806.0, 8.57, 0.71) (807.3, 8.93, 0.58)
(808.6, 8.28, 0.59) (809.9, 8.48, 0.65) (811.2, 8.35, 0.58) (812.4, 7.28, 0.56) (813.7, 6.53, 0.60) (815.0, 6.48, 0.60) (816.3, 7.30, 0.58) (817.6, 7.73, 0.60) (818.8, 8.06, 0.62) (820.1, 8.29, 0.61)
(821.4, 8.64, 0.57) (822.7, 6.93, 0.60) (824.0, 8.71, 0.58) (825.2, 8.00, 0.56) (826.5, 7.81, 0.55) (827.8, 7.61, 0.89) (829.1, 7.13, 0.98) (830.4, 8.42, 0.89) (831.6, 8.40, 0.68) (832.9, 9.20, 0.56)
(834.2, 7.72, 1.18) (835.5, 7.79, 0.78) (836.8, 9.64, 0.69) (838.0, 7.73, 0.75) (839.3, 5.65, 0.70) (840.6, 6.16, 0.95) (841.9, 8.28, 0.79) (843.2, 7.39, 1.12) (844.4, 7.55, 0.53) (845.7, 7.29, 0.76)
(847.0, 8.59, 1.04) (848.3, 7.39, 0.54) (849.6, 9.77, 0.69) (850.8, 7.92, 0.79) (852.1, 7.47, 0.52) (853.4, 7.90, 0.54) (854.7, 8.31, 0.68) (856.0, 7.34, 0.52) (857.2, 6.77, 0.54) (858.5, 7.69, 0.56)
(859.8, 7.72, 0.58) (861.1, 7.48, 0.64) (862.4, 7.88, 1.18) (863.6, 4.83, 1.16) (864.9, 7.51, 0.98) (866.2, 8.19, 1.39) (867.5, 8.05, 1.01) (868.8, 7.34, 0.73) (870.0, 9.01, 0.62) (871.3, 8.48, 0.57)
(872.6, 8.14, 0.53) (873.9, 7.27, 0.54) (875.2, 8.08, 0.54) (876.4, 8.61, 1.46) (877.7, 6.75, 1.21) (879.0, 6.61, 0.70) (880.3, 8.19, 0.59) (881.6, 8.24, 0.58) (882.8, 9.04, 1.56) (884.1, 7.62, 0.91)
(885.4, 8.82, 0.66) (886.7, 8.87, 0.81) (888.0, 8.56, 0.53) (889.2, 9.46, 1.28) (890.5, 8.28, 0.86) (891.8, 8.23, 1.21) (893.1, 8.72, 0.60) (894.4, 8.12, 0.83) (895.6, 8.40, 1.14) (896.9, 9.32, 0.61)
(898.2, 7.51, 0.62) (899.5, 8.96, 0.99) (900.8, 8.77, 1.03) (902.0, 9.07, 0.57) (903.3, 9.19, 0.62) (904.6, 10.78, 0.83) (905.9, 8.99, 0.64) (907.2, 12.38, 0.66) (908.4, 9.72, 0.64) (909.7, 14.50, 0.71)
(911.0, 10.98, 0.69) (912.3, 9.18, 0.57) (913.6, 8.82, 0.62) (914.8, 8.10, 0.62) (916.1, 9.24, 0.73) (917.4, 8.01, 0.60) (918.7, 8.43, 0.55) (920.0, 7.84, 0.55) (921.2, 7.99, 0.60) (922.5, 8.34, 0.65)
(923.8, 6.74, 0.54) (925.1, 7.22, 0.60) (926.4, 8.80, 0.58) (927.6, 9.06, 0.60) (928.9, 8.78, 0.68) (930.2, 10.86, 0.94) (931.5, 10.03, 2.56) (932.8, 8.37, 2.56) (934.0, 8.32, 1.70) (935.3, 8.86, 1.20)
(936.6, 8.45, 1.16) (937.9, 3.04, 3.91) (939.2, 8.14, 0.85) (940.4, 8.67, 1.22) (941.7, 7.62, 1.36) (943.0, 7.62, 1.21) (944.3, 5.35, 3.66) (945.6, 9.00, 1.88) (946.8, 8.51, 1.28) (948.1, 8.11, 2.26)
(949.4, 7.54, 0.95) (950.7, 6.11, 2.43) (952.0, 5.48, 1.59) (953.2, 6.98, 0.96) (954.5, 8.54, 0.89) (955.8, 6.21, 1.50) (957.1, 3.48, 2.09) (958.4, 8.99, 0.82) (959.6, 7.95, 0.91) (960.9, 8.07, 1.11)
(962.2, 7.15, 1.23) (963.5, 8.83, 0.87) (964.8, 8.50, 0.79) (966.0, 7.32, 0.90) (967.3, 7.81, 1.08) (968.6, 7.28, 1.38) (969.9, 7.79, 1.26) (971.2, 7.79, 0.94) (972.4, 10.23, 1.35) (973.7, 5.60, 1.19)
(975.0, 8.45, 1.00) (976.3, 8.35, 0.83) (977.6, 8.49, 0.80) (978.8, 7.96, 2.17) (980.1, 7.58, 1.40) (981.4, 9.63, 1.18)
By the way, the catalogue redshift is 0.38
